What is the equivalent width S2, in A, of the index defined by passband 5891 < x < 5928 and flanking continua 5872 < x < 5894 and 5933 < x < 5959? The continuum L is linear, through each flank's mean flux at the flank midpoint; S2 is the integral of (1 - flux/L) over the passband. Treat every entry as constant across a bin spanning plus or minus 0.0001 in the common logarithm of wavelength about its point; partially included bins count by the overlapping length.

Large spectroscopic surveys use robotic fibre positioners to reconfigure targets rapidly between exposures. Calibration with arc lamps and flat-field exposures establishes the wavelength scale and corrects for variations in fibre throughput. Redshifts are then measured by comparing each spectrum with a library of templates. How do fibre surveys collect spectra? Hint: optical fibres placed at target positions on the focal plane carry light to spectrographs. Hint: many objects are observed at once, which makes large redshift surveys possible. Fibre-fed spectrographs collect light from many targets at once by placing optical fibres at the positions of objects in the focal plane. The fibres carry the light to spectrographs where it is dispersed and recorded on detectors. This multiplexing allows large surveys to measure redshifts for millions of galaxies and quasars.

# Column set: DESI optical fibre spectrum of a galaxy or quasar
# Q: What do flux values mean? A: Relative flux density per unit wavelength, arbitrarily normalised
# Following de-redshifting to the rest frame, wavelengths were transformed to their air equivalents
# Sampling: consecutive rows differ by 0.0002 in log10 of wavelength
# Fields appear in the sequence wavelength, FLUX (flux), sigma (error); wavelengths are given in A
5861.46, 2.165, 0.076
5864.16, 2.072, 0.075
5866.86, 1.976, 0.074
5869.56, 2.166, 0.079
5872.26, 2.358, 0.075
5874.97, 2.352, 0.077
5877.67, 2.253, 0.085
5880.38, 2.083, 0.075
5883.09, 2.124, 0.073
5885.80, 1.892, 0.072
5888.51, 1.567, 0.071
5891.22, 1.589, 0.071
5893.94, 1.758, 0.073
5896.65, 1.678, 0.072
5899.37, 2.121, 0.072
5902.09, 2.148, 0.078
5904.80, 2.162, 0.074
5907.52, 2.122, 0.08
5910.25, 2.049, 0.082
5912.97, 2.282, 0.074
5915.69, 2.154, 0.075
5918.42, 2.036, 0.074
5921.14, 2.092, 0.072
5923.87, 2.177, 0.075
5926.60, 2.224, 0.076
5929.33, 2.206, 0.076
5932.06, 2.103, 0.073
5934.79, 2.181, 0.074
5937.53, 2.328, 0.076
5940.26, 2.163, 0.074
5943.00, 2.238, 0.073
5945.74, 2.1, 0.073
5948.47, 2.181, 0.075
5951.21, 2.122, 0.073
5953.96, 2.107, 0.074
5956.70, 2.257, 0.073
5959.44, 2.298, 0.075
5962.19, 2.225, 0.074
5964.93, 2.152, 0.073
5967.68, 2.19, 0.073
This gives 0.4 A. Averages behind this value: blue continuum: 1.99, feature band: 2.06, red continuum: 2.19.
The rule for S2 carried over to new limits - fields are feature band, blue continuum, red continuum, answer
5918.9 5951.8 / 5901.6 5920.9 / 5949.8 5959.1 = -0.25 A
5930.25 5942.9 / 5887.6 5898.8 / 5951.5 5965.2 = -1.04 A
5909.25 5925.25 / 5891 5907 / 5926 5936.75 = -0.43 A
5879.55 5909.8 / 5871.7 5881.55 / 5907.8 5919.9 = 3.60 A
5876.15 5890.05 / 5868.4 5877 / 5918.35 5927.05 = 1.72 A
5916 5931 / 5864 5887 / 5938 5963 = 0.20 A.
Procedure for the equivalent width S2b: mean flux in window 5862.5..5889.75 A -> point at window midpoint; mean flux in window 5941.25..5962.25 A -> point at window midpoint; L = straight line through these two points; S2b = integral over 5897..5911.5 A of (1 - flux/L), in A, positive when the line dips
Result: 0.2 A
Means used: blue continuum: 2.09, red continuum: 2.19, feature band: 2.09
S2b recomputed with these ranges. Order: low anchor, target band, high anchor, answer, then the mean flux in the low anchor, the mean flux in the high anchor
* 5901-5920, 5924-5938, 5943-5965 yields -0.2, 2.14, 2.19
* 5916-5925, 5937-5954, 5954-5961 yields 0.2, 2.11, 2.24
